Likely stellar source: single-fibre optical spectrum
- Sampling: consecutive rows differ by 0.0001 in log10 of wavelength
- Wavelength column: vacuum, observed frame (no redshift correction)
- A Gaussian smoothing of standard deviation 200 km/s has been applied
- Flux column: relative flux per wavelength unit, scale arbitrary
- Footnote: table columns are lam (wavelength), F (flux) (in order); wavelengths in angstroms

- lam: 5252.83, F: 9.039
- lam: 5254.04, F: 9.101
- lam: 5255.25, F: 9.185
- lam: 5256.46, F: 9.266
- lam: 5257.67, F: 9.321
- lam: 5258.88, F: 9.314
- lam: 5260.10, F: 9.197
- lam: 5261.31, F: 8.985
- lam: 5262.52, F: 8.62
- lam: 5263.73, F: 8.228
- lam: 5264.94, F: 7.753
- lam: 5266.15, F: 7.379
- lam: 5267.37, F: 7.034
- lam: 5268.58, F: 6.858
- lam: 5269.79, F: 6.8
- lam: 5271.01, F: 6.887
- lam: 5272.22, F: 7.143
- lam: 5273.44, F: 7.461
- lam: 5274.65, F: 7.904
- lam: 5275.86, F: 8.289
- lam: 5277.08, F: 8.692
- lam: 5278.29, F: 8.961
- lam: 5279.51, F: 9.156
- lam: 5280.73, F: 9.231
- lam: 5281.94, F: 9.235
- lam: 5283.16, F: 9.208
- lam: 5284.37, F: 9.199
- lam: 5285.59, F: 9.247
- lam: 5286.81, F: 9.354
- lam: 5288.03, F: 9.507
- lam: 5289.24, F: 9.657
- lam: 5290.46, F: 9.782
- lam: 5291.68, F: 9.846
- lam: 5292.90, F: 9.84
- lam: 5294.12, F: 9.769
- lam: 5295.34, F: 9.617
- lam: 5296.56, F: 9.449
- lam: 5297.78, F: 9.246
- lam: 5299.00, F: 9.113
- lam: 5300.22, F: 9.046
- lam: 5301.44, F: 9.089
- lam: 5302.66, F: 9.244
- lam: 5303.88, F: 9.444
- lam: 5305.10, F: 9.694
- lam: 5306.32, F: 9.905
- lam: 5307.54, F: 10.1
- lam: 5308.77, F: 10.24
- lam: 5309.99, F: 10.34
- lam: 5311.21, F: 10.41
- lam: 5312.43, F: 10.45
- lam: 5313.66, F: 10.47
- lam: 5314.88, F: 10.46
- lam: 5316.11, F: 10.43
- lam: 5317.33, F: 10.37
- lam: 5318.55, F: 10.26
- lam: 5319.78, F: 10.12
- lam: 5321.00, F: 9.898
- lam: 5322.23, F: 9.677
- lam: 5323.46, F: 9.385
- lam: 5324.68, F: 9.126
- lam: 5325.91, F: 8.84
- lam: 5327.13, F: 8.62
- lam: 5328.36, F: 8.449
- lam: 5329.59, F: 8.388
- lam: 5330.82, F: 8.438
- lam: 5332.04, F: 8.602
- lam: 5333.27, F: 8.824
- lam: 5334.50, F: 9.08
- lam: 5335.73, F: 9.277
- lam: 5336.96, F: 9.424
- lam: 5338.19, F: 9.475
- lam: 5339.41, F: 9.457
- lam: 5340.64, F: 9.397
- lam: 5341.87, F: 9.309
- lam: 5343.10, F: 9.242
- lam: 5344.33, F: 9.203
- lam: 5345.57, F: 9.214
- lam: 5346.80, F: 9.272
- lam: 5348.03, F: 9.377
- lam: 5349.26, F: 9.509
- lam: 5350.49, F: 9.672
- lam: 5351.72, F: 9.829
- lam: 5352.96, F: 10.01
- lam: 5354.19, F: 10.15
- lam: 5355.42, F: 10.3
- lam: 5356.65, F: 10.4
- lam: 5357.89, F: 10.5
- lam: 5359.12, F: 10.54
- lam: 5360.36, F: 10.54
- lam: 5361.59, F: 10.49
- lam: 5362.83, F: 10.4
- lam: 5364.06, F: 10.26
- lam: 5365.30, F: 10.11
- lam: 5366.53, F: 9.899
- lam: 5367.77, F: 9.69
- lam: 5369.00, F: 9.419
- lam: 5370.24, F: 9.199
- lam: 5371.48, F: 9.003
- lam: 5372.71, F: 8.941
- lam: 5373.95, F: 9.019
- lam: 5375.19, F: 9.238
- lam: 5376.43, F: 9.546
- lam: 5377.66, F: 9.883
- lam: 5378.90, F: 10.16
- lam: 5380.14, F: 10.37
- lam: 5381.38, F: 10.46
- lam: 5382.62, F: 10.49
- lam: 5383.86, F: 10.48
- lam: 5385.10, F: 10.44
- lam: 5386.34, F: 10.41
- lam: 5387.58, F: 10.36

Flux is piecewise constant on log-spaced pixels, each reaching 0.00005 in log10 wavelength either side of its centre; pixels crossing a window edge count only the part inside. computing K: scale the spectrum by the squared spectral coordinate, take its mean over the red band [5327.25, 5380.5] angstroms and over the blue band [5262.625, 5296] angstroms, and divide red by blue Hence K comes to 1.14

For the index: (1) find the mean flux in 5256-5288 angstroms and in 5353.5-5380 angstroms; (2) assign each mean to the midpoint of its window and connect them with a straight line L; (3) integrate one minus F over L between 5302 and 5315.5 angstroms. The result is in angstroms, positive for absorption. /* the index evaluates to -1.60 angstroms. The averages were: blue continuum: 8.43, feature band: 10.1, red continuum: 9.9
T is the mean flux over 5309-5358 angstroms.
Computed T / 9.59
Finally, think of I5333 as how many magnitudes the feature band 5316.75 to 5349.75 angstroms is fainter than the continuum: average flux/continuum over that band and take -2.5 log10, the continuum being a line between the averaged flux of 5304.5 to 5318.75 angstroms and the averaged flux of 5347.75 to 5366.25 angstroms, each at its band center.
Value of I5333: 0.11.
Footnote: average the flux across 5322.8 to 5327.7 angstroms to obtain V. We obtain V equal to 9.01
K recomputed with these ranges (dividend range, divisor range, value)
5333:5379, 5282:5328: 1.02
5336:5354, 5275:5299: 1.04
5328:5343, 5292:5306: 0.97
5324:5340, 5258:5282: 1.12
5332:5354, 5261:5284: 1.19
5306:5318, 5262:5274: 1.42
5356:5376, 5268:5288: 1.21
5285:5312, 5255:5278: 1.20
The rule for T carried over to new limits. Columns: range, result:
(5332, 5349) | 9.25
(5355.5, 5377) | 9.84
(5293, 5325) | 9.83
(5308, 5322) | 10.3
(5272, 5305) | 9.13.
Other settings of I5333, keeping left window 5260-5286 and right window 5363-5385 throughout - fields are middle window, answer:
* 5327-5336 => 0.06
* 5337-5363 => -0.04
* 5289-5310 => -0.12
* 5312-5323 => -0.15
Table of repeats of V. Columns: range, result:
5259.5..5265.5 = 8.57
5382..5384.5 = 10.5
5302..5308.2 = 9.68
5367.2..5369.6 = 9.58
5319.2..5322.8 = 9.9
